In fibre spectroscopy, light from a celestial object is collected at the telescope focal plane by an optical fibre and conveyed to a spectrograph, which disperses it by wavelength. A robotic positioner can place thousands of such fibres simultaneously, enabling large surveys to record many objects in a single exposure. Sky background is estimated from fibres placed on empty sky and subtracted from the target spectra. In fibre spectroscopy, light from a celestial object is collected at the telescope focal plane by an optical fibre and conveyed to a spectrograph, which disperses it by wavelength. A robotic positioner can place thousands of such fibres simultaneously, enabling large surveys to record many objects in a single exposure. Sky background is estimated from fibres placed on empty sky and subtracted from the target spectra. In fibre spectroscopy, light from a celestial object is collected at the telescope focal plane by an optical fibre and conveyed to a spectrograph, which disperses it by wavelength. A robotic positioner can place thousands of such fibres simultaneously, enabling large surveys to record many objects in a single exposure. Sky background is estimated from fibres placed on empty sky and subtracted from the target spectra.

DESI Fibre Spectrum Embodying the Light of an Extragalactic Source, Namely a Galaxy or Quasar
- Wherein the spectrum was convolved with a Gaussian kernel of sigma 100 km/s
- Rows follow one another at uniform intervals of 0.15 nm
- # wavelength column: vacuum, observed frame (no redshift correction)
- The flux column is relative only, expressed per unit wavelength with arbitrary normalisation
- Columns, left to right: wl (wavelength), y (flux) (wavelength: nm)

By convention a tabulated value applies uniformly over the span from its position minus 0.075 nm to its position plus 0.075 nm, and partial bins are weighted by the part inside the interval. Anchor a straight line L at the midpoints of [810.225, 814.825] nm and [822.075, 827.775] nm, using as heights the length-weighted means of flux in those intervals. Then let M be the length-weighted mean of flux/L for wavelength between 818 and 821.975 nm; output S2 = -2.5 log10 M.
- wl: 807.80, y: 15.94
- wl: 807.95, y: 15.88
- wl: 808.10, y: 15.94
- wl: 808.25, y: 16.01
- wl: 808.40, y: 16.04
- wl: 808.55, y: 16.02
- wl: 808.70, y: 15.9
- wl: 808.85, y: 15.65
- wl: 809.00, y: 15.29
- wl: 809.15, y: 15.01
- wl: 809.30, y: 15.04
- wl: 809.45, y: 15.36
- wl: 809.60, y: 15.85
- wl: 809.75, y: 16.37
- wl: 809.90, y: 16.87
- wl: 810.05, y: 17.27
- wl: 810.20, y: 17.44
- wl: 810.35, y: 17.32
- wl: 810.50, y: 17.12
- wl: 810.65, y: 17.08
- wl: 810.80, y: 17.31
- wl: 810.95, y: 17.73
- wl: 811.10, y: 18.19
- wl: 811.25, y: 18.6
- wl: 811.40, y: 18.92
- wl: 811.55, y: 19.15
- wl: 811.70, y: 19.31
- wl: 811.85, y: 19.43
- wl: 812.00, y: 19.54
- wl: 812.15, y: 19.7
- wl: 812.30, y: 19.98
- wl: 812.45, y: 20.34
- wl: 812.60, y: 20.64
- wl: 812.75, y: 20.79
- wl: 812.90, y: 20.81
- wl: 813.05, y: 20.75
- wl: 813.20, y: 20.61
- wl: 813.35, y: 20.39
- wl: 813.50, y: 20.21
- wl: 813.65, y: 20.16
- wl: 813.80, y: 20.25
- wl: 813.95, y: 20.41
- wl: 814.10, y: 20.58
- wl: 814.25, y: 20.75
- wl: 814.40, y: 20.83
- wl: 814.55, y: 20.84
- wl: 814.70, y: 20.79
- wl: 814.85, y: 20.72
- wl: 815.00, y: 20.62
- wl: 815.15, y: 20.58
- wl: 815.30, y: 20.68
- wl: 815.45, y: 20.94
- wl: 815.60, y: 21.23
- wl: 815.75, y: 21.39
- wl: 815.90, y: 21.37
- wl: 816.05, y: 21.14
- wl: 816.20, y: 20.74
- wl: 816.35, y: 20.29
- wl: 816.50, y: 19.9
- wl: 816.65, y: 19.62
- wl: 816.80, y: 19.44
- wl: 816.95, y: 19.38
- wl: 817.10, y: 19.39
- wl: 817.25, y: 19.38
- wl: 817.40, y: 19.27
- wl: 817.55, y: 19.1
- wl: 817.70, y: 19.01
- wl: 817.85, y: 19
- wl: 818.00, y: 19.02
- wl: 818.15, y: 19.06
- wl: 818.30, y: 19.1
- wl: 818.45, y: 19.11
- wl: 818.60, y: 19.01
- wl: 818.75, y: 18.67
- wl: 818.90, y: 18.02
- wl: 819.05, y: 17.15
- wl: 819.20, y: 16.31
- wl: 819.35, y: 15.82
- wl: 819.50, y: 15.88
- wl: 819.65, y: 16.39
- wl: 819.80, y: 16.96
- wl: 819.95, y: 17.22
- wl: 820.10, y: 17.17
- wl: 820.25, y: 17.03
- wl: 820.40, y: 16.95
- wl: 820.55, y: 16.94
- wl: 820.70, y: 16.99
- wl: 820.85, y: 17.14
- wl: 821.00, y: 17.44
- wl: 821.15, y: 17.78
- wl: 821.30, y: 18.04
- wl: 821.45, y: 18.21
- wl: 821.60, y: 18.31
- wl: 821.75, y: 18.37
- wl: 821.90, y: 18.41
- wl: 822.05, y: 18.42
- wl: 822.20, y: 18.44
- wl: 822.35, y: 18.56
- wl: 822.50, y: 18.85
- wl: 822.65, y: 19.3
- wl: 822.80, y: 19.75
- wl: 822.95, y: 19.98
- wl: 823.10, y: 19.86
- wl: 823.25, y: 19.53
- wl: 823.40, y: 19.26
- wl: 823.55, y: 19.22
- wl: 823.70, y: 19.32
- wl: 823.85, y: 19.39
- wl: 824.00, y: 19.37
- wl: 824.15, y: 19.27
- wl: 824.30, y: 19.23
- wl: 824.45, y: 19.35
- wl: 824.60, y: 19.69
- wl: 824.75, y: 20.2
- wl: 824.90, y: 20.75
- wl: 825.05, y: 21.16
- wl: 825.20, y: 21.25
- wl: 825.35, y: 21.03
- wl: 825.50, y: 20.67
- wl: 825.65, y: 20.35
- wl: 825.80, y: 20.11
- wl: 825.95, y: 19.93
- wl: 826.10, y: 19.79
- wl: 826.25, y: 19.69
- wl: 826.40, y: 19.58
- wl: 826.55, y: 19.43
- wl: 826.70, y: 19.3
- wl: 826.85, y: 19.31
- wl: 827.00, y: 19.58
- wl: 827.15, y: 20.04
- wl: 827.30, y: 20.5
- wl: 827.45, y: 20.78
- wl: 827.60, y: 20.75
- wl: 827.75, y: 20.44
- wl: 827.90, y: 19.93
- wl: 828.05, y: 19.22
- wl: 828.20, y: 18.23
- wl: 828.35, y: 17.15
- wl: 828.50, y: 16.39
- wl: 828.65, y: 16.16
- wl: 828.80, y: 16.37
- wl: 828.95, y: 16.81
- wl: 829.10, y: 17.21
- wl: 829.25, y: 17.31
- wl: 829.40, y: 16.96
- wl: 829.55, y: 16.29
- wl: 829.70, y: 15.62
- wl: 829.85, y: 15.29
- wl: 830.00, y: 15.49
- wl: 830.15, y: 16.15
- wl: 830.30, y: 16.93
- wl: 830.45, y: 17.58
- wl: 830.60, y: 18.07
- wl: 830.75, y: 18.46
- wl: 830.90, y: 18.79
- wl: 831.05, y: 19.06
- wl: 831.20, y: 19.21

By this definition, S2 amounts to 0.12 mag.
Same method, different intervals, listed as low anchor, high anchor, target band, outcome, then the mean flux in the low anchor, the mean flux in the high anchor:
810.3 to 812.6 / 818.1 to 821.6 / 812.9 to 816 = -0.135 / 18.7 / 17.5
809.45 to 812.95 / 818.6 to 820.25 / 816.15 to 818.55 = -0.118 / 18.4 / 17.1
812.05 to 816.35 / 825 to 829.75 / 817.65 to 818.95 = 0.068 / 20.6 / 19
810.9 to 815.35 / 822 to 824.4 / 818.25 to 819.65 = 0.118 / 20.1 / 19.2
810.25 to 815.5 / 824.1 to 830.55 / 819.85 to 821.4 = 0.116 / 19.8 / 18.8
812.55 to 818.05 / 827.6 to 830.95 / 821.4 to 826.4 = -0.061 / 20.3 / 17.4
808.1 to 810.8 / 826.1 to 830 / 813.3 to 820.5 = -0.135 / 16.2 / 18.3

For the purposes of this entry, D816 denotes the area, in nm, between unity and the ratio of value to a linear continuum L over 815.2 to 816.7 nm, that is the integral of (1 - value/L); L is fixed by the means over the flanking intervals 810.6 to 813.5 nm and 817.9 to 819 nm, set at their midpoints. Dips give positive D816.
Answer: -0.13 nm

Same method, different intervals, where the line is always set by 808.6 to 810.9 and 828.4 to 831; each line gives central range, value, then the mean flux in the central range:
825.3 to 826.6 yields -0.26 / 20.1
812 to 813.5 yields -0.36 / 20.4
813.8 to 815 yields -0.31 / 20.7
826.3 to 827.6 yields -0.24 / 19.9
